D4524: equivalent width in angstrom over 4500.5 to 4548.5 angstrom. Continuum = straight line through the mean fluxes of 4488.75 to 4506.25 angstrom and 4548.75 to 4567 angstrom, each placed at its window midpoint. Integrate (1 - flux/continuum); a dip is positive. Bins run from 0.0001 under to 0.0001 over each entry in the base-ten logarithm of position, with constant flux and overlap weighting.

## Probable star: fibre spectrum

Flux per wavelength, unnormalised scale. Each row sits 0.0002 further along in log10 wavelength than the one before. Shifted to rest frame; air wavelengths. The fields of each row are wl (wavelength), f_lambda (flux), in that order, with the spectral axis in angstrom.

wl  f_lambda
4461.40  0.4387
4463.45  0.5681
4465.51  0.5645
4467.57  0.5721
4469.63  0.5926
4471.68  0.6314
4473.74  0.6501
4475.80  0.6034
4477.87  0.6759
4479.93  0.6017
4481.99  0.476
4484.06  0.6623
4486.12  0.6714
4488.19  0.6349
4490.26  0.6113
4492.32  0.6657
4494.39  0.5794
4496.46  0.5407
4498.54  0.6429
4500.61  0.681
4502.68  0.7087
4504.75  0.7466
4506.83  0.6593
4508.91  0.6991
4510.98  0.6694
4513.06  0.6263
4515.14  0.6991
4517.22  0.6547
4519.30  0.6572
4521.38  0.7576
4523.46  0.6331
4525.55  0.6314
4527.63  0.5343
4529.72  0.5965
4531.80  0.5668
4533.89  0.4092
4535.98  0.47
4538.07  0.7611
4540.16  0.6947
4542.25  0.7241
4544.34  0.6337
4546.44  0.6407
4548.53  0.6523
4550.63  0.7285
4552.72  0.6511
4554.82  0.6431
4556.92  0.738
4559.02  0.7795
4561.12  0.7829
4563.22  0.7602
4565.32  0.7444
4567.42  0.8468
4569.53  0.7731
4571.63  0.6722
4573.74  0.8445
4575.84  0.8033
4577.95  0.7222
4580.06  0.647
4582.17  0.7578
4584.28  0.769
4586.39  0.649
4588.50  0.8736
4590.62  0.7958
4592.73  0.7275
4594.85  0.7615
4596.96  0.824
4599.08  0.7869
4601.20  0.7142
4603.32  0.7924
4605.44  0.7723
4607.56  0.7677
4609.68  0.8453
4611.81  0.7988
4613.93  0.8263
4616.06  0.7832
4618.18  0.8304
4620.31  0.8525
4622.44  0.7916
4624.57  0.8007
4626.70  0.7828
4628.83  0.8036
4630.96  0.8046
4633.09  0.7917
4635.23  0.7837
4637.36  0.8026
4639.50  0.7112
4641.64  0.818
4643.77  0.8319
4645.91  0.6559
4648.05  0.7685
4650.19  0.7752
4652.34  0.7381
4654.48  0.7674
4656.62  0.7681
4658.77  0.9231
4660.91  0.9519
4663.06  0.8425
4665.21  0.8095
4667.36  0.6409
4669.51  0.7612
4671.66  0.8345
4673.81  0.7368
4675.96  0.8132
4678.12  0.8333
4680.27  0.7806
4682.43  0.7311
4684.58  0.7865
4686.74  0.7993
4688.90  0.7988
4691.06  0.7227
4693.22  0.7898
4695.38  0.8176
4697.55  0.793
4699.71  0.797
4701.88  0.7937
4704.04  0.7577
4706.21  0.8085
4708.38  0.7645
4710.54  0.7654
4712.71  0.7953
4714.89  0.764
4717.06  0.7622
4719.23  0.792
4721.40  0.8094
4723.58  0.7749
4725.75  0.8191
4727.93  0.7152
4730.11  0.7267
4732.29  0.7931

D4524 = 2.6 angstrom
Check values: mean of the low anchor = 0.647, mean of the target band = 0.645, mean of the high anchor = 0.729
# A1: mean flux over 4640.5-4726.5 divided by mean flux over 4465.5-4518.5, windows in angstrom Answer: 1.2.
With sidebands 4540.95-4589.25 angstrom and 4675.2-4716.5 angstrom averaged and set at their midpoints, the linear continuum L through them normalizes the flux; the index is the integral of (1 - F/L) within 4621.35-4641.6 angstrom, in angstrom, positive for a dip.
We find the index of -0.8 angstrom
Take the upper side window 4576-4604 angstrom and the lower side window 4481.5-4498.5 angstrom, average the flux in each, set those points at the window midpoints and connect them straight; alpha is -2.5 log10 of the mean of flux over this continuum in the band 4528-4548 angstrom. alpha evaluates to 0.122 mag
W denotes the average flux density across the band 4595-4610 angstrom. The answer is 0.782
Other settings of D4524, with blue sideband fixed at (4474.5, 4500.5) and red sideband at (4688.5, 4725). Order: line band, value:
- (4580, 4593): -1.18 angstrom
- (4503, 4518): -1.12 angstrom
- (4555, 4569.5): -2.02 angstrom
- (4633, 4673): -2.47 angstrom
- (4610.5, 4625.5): -2.04 angstrom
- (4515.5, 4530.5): 0.04 angstrom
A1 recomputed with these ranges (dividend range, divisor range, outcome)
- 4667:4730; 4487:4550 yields 1.22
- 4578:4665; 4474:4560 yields 1.22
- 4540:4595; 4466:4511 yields 1.16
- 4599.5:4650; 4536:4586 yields 1.09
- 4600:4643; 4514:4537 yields 1.32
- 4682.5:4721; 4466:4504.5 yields 1.25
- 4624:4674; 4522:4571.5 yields 1.18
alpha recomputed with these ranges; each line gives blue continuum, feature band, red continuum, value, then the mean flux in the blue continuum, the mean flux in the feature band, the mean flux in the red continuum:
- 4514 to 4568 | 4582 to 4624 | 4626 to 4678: -0.07 mag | 0.667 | 0.787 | 0.789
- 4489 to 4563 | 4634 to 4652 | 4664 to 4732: -0.04 mag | 0.655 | 0.767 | 0.778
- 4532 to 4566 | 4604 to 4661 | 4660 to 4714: -0.08 mag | 0.672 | 0.795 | 0.788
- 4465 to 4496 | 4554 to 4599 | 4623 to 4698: -0.08 mag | 0.612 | 0.759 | 0.788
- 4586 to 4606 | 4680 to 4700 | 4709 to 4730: -0.01 mag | 0.774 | 0.781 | 0.775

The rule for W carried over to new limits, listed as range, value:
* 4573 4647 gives 0.781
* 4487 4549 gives 0.639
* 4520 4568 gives 0.667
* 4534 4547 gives 0.637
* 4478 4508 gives 0.636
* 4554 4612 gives 0.764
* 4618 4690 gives 0.791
